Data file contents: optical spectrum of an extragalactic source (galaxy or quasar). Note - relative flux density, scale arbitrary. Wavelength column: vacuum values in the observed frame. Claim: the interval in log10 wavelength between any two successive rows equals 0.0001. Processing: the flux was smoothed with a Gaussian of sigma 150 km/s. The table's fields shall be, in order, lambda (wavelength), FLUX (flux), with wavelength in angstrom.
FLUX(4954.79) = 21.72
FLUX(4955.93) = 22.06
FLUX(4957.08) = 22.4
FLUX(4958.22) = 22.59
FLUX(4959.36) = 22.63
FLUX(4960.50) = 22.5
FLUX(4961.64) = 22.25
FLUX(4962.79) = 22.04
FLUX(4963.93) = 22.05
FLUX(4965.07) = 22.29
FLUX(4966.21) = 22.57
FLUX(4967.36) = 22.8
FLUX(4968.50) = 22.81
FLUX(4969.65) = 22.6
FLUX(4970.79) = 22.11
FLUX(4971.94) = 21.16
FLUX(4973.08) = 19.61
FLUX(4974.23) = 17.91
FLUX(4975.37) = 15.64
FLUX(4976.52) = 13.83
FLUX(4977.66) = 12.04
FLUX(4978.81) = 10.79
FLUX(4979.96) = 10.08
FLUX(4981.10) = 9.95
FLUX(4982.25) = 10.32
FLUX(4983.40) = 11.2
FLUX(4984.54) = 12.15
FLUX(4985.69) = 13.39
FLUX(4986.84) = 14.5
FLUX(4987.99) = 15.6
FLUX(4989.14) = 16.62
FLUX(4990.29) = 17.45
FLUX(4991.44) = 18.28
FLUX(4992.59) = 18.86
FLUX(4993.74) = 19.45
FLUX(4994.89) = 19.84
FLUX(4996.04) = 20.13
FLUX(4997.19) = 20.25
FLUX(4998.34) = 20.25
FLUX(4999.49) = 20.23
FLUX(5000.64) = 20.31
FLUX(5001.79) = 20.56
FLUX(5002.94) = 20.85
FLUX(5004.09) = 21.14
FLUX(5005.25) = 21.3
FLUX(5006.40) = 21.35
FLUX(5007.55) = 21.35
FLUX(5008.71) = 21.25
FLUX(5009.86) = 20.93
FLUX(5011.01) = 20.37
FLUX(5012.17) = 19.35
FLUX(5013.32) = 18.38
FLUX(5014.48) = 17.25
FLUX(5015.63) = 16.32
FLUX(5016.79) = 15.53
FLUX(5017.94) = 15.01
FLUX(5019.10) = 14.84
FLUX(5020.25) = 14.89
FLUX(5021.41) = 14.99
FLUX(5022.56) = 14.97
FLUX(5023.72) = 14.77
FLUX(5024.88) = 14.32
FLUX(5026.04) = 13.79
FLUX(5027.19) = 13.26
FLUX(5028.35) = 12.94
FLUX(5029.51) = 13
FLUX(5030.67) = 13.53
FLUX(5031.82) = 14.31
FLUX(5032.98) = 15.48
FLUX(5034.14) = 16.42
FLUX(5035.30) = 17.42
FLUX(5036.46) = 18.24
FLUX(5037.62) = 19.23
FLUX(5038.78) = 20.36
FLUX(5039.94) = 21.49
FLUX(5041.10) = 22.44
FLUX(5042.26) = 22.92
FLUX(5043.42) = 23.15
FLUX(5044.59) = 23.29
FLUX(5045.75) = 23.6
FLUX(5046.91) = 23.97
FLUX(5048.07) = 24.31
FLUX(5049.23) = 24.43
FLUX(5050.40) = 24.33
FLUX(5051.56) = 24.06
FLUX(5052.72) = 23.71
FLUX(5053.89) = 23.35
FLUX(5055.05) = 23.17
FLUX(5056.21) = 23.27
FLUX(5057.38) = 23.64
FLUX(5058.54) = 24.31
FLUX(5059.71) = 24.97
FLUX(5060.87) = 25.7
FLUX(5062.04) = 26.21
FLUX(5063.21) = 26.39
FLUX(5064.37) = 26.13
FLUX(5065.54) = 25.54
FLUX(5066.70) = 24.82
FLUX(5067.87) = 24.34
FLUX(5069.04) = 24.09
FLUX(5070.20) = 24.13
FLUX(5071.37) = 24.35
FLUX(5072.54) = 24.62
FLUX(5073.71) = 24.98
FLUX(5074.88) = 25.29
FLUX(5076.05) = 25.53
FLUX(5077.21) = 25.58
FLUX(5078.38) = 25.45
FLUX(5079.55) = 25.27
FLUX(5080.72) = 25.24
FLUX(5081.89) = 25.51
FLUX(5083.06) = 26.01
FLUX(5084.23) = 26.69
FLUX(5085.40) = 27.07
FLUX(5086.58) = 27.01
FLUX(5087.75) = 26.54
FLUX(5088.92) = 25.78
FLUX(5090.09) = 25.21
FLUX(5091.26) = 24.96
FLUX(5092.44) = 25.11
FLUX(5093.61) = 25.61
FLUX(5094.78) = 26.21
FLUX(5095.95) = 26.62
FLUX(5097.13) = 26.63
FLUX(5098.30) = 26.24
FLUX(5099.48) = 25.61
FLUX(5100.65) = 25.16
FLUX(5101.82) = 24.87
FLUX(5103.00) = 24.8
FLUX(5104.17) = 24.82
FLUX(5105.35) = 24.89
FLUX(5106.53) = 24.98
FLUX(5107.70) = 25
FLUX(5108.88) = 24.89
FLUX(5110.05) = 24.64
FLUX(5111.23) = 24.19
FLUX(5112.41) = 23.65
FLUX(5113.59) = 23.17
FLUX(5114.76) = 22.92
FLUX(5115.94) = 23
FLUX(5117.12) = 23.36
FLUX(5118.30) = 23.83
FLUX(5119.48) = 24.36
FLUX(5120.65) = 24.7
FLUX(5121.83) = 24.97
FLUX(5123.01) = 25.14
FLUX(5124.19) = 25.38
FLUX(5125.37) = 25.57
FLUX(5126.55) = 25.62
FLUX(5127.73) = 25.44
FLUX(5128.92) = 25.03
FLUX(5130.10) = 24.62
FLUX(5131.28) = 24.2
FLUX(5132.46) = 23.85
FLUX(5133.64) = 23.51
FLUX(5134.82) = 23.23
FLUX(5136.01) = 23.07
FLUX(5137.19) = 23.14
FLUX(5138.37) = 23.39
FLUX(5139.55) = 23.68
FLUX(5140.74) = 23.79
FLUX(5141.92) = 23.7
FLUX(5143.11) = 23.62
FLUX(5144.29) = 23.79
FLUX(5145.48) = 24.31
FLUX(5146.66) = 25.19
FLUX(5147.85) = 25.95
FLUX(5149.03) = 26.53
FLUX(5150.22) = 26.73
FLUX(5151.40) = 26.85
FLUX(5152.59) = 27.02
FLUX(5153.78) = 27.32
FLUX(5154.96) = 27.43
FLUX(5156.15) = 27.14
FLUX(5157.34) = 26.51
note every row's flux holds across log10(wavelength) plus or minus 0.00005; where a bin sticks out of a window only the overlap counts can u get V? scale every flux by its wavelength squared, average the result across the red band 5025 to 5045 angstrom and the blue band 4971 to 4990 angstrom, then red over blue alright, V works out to 1.3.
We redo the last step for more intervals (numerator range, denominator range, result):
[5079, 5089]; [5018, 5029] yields 1.87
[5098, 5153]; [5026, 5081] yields 1.13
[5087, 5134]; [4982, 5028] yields 1.49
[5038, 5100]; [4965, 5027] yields 1.46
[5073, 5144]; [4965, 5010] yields 1.45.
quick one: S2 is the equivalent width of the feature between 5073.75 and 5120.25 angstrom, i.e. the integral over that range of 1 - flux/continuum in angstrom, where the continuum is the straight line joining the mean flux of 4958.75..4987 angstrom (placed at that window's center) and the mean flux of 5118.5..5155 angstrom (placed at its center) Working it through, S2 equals -4.3 angstrom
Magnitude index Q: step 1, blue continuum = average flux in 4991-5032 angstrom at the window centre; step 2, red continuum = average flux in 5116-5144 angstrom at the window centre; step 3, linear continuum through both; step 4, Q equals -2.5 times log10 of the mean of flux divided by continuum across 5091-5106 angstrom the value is -0.14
